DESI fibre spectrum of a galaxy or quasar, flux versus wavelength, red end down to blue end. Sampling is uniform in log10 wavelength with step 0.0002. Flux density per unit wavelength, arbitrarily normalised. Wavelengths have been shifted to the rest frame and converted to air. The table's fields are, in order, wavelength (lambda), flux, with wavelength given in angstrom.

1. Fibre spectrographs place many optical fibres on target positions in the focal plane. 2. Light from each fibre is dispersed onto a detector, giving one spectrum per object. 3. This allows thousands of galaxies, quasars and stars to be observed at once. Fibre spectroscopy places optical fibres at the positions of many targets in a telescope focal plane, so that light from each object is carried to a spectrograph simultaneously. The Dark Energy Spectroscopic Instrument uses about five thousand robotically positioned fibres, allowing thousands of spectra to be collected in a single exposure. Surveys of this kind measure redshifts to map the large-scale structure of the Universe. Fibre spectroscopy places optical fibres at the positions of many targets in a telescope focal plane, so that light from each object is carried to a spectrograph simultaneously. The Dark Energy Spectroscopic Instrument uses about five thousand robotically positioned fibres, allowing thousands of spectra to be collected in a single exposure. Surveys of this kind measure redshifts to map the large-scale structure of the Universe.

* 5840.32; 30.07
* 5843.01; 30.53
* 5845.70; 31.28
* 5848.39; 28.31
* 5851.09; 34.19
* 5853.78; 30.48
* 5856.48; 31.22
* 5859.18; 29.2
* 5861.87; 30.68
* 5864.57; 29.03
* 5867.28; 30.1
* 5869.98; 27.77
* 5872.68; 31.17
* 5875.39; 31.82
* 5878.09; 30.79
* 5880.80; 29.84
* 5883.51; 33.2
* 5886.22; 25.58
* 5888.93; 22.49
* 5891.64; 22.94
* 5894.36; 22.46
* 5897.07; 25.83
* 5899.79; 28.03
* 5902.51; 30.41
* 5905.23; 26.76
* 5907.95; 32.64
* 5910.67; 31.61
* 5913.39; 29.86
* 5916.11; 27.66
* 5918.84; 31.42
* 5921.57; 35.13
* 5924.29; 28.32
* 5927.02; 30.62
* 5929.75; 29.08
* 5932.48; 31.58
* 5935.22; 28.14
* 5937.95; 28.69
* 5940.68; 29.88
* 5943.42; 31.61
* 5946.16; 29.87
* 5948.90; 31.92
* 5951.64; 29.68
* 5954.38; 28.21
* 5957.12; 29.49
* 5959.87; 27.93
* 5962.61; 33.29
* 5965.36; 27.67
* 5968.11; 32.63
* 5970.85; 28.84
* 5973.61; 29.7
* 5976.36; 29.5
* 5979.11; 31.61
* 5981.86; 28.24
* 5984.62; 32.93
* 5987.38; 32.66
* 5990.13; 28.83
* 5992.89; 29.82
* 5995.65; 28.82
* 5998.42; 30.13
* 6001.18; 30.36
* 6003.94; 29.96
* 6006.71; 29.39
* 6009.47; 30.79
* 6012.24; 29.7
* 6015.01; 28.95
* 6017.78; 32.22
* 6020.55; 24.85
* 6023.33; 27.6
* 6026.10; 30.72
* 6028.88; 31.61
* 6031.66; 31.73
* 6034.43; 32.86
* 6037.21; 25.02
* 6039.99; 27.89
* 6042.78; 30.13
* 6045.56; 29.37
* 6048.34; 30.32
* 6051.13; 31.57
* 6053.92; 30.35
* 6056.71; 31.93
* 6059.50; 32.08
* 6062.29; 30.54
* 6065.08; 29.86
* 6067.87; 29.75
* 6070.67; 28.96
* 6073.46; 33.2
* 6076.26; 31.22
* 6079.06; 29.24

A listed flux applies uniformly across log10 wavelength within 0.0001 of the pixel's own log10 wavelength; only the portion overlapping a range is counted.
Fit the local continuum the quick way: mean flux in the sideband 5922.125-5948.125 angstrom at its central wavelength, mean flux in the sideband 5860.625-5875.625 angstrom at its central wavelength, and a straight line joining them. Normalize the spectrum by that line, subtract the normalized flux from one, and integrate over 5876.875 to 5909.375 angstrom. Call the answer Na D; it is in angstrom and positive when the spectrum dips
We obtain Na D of 2.58 angstrom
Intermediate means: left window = 29.9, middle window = 27.6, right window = 30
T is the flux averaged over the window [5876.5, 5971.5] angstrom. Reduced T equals 29.3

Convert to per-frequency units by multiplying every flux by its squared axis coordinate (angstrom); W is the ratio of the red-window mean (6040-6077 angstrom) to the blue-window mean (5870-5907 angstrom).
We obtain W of 1.2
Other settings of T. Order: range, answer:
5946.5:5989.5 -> 30.3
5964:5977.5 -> 29.7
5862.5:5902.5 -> 28.1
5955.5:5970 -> 30.1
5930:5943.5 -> 29.7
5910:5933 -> 30.5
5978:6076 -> 30.1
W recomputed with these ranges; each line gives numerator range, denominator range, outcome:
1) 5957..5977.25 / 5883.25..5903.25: 1.19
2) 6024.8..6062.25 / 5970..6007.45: 1.03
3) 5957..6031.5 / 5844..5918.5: 1.07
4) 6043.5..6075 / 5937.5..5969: 1.06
